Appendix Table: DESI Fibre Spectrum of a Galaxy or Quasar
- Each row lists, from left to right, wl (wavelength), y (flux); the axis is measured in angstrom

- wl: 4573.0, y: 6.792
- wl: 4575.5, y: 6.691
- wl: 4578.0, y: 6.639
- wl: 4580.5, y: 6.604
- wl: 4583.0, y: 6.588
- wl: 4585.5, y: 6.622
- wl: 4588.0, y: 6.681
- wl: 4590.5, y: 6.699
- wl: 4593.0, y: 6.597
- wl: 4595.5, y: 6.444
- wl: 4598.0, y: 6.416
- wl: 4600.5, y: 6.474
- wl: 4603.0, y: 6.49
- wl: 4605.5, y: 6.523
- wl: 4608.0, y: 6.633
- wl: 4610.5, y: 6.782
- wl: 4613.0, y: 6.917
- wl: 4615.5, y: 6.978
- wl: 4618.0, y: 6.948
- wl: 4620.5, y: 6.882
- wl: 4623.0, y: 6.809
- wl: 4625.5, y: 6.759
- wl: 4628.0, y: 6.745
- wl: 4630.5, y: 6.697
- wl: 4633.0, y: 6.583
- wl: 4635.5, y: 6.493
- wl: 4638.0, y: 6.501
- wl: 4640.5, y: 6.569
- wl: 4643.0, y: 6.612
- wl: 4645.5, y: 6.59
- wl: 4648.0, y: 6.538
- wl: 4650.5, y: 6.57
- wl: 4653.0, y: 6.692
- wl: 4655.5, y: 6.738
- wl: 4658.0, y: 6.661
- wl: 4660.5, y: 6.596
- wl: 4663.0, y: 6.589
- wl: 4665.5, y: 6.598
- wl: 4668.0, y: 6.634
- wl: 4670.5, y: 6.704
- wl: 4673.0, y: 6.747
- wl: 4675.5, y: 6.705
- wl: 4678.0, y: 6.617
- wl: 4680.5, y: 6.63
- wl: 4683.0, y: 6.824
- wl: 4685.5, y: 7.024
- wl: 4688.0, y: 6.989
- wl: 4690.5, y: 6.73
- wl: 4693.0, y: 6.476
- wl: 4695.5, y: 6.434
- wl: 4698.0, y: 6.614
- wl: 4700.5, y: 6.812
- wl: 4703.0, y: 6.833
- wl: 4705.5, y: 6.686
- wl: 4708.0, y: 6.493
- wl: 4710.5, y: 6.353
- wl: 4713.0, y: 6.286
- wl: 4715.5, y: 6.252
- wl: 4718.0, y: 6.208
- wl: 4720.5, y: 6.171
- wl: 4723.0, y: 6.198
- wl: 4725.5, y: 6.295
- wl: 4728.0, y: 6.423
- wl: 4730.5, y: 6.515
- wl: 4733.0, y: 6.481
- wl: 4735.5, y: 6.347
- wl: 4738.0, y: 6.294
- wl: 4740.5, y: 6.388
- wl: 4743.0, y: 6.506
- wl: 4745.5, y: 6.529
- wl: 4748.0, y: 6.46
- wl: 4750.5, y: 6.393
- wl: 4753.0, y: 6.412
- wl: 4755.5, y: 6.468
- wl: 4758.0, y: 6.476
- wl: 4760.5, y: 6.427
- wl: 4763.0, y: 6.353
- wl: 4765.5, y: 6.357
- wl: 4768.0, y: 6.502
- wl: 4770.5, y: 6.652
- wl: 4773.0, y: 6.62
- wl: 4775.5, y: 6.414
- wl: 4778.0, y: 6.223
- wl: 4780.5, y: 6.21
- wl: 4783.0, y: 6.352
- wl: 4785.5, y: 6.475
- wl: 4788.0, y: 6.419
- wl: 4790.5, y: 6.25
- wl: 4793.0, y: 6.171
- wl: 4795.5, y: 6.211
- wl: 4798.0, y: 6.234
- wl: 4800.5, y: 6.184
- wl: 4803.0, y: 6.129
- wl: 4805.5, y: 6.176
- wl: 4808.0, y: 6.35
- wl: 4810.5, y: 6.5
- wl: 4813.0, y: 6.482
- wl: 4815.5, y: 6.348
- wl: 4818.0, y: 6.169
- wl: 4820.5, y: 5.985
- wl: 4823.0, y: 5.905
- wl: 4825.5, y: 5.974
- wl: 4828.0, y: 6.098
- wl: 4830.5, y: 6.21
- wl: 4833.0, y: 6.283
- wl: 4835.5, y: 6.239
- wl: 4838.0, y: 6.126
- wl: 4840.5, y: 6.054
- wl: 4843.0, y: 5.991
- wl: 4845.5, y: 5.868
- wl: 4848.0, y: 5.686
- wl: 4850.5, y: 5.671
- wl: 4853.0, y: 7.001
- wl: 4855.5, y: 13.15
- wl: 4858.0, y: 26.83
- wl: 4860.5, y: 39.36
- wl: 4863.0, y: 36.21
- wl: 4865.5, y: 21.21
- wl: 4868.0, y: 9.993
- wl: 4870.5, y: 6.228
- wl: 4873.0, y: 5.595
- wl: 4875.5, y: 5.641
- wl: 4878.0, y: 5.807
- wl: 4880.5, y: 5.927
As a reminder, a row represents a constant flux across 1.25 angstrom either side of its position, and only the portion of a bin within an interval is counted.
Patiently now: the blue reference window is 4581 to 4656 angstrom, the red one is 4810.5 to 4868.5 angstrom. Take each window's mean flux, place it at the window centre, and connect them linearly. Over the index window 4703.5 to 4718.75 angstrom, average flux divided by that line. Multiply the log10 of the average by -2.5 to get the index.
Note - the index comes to 0.29 mag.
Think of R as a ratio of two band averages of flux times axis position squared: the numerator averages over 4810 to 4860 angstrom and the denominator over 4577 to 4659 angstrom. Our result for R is 1.32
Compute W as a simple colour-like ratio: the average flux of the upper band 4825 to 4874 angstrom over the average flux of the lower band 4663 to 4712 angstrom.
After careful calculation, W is 1.75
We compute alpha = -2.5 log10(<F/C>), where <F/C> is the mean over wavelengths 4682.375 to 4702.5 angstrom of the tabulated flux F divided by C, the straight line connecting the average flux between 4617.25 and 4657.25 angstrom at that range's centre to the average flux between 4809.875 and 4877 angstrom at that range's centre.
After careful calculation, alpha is 0.13 mag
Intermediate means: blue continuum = 6.67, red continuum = 10.2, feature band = 6.74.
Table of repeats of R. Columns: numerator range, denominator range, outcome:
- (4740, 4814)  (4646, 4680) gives 1.01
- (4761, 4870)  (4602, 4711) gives 1.41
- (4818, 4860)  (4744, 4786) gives 1.34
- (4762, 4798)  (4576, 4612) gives 1.05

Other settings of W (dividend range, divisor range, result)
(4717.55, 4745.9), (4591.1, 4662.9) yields 0.96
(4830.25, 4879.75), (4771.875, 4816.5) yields 1.84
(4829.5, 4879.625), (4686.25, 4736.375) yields 1.78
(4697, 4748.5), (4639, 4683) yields 0.97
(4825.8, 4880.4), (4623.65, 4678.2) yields 1.67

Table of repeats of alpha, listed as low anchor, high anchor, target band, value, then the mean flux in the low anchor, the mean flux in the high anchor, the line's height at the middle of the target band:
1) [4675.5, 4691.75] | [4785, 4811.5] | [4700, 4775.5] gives 0.019 mag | 6.79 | 6.27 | 6.55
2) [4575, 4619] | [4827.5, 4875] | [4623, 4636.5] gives 0.100 mag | 6.65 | 11.9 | 7.32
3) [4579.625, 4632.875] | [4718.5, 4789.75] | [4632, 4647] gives 0.010 mag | 6.68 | 6.4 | 6.62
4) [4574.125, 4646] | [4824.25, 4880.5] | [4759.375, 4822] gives 0.479 mag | 6.65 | 10.9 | 9.85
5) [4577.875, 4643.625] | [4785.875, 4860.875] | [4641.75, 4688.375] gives 0.043 mag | 6.66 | 7.82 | 6.95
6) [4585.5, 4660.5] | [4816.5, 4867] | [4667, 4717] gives 0.219 mag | 6.65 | 11.4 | 8.14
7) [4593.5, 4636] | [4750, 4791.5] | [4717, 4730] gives 0.037 mag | 6.68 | 6.41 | 6.49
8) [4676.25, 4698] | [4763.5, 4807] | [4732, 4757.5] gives 0.010 mag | 6.71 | 6.33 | 6.49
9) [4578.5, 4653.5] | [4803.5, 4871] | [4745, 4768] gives 0.355 mag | 6.65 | 10.2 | 8.92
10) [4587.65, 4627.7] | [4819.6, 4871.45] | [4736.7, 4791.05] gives 0.457 mag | 6.69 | 11.4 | 9.79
